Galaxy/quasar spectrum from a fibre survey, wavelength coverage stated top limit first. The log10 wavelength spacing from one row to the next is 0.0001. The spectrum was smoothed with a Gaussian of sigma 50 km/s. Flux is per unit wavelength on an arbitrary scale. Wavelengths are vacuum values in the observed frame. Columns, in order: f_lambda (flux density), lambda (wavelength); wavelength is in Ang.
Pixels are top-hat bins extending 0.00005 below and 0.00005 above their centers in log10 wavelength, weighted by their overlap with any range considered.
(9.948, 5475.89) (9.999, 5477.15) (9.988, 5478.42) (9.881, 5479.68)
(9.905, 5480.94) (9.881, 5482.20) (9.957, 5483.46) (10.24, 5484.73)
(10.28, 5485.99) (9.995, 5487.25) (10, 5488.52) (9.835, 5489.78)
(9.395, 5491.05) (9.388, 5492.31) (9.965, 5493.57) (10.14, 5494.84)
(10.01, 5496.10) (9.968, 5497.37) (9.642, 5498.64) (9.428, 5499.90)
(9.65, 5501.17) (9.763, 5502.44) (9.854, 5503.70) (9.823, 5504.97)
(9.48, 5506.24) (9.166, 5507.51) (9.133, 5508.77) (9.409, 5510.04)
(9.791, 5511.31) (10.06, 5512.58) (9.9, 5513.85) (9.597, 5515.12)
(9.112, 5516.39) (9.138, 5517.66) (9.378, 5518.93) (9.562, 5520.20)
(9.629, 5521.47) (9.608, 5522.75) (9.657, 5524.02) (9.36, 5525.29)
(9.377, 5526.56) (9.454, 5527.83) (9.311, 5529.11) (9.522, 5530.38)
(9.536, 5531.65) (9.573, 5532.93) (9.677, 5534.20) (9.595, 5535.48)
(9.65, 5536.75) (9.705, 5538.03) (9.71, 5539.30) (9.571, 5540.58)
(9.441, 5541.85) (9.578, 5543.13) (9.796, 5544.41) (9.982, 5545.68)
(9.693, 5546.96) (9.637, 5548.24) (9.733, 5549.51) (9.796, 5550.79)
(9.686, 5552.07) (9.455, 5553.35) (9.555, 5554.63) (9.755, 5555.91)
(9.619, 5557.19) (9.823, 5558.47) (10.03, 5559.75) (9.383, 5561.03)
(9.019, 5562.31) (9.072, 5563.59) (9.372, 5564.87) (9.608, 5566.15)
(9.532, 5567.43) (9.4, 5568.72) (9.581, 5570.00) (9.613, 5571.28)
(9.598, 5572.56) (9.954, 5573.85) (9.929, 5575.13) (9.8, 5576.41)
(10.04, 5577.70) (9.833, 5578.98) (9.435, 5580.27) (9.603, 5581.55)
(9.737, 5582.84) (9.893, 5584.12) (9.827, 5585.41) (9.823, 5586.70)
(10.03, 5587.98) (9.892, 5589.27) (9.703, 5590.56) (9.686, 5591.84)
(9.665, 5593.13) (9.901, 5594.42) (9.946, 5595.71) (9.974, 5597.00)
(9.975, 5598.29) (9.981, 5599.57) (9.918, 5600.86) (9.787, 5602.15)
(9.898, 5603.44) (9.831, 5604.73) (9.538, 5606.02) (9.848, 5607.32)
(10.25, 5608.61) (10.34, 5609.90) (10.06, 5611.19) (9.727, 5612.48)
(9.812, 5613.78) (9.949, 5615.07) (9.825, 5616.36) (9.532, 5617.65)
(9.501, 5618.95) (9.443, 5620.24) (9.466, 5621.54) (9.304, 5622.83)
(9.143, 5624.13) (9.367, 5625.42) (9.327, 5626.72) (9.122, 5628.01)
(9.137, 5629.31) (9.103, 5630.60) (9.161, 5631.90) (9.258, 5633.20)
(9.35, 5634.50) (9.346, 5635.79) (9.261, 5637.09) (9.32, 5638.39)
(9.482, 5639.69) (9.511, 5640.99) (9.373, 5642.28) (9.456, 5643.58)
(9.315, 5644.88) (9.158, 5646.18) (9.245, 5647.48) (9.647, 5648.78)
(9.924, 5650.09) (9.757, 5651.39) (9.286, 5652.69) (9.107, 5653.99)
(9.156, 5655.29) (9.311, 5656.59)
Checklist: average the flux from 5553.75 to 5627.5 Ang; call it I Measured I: 9.71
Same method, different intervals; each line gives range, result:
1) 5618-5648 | 9.31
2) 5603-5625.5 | 9.72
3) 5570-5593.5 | 9.78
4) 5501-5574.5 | 9.58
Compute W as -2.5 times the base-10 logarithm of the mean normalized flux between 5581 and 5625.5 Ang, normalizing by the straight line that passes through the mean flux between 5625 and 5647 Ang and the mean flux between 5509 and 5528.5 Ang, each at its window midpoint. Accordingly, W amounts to -0.05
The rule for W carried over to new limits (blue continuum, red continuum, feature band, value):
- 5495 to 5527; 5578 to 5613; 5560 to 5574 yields 0.03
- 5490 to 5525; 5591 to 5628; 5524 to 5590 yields 0.00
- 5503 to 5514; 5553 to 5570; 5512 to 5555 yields 0.00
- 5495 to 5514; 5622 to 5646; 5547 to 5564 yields -0.01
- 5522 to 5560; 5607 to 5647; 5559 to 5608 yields -0.02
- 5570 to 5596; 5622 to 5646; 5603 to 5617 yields -0.04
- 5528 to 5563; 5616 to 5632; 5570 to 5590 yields -0.03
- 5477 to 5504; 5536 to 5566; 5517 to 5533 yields 0.03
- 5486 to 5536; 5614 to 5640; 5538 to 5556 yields -0.01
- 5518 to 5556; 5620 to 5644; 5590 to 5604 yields -0.05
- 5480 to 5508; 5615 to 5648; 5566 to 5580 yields -0.02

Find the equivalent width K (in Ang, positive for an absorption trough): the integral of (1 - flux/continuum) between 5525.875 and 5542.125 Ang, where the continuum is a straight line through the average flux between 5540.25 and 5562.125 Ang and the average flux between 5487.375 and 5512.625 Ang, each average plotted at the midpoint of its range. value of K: 0.2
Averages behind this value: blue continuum 9.69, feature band 9.55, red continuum 9.67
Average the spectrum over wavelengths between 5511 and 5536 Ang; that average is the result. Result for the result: 9.54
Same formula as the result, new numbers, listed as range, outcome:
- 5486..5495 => 9.83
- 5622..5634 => 9.22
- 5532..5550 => 9.67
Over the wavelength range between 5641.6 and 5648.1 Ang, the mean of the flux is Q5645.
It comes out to 9.32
